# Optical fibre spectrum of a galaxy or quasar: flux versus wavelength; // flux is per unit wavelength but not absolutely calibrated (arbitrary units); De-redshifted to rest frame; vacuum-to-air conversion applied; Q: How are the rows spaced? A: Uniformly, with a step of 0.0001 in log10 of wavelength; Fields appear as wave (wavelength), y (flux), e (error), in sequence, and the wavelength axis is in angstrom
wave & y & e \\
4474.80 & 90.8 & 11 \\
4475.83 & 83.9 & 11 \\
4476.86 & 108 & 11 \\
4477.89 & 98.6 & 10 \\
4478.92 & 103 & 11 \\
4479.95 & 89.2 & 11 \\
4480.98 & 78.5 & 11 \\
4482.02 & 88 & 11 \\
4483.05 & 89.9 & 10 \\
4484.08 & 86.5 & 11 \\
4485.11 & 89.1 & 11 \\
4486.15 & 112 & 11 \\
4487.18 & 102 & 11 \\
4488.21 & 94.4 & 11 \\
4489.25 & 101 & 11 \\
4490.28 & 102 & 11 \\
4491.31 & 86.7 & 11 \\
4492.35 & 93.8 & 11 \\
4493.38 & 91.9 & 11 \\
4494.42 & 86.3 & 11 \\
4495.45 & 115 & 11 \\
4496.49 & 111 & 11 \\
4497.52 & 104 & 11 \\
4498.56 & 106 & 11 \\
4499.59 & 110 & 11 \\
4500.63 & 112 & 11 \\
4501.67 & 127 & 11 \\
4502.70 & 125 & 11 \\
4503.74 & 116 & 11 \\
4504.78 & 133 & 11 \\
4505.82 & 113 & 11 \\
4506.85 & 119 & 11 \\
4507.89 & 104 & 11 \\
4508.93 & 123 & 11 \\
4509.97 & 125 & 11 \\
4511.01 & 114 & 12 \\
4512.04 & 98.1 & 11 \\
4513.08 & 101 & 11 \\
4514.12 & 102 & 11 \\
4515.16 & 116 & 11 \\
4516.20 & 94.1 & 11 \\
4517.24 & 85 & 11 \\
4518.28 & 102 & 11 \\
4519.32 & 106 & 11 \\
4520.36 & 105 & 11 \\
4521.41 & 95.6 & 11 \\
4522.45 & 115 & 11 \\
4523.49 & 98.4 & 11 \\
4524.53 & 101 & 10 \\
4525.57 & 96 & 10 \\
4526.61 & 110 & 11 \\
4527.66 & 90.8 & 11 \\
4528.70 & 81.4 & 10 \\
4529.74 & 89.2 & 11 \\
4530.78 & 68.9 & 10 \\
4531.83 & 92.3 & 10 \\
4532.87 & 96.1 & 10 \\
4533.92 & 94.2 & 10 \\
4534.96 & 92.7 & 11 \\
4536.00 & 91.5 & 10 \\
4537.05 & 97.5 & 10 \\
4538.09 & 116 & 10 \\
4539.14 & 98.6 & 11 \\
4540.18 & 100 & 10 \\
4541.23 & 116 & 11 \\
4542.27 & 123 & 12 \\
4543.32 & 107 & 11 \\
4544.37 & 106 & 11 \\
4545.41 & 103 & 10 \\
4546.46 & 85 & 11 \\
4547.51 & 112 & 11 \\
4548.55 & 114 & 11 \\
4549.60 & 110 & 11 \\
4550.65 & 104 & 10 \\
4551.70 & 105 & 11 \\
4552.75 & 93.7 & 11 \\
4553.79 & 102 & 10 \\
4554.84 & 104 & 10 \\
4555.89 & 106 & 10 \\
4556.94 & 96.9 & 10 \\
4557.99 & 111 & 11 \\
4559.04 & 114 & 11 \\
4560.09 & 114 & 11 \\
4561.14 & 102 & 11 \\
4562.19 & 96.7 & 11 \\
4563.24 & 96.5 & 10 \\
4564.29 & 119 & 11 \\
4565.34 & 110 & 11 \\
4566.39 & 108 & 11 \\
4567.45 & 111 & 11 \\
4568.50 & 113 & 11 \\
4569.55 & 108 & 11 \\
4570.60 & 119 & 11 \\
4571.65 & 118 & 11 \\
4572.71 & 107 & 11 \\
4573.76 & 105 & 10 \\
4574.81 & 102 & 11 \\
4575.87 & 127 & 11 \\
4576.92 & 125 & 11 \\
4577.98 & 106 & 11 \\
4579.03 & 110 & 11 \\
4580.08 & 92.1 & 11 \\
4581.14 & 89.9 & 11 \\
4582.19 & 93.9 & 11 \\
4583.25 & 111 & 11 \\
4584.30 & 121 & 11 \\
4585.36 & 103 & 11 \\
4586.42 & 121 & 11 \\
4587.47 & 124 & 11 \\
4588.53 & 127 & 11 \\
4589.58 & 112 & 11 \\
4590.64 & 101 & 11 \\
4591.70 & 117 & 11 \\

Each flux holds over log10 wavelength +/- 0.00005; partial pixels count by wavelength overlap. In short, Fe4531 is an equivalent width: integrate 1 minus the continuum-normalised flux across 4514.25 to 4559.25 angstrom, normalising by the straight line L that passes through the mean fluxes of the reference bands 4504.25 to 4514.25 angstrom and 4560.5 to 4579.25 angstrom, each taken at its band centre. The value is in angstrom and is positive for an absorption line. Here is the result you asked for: 4.4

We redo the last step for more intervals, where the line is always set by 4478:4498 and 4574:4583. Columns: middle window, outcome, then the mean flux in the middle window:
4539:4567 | -0.8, 106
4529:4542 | 0.6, 96.4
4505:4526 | -1.5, 106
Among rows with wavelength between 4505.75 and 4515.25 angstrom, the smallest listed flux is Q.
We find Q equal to 98.1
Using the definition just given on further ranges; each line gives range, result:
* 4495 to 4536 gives 68.9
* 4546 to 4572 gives 85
